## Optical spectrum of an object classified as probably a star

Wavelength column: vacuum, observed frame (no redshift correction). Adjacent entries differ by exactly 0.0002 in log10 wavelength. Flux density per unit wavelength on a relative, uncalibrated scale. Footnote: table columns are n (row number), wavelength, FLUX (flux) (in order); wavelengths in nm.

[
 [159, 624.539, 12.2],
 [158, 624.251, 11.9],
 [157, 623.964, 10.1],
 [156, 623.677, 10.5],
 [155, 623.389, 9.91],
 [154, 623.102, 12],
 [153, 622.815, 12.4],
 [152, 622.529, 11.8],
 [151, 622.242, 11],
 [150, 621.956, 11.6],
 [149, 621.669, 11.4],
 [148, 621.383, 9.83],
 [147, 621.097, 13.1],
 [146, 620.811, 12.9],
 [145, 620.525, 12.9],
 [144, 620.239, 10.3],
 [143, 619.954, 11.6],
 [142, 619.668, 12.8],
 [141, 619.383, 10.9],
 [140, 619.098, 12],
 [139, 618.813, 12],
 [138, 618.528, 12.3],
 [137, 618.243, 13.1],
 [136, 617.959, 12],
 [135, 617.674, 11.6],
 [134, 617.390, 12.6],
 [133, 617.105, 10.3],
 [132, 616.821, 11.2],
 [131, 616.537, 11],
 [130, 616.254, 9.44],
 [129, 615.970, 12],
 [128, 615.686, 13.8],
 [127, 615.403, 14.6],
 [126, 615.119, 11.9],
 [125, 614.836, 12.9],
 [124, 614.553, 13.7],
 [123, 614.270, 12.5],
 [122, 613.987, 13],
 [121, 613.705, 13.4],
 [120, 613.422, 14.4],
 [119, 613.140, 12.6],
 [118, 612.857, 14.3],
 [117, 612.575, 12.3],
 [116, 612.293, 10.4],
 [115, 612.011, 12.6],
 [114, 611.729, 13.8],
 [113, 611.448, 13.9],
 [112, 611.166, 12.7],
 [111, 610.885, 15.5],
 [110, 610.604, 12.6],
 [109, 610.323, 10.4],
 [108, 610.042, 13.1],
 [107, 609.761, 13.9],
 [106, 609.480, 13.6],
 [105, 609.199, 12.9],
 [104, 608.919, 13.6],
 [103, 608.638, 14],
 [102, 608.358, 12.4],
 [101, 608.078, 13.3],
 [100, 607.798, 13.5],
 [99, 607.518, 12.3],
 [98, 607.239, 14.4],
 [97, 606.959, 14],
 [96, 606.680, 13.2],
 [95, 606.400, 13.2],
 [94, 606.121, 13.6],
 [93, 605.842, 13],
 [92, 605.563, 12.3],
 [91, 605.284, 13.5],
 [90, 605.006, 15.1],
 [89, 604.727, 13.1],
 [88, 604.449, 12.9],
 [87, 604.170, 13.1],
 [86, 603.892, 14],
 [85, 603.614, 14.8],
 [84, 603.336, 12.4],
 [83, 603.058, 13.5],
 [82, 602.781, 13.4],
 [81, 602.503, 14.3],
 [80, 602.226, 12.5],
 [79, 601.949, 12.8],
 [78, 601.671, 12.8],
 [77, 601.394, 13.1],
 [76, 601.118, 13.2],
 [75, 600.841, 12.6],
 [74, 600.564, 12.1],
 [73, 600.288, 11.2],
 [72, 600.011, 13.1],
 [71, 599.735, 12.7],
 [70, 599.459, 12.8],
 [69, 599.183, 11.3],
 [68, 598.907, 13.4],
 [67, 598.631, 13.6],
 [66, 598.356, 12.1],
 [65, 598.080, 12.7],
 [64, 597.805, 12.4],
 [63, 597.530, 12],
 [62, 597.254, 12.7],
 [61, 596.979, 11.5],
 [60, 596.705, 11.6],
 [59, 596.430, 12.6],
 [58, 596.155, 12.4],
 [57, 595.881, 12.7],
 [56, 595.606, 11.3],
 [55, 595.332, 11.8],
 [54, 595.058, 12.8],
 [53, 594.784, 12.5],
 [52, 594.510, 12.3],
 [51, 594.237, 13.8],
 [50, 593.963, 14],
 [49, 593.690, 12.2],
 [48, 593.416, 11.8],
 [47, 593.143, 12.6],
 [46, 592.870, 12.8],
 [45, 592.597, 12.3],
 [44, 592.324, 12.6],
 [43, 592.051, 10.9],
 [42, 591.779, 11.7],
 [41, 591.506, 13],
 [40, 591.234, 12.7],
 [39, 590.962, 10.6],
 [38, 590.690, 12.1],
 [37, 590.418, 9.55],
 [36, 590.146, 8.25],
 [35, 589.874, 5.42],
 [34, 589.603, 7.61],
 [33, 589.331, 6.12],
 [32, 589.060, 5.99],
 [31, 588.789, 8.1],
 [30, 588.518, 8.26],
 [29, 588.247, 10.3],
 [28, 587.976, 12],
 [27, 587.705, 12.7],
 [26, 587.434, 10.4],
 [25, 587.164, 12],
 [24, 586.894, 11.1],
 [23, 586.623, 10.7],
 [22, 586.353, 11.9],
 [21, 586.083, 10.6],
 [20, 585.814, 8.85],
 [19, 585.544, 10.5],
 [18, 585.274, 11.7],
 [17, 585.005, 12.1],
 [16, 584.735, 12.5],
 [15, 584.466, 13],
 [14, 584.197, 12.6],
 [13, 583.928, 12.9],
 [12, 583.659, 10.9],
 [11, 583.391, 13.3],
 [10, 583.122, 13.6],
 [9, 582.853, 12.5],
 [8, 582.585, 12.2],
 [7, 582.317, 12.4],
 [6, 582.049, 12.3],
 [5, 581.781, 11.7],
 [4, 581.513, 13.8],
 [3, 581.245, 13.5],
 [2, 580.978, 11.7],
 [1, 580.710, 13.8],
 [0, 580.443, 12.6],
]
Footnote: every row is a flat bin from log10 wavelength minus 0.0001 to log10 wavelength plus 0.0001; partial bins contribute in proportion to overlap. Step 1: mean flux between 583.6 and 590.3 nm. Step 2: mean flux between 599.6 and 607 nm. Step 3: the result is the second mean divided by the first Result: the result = 1.28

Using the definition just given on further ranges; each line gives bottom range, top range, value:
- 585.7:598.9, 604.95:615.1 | 1.17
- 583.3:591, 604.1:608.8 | 1.28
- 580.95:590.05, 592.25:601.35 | 1.13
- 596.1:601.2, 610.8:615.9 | 1.06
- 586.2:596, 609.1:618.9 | 1.15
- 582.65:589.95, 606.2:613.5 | 1.23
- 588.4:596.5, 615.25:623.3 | 1.08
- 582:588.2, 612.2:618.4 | 1.05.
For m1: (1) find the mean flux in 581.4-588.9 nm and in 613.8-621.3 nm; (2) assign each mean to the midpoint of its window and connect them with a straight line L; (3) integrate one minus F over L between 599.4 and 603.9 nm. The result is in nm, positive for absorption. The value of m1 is -0.419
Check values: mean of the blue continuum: 11.6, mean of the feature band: 13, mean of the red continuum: 12.2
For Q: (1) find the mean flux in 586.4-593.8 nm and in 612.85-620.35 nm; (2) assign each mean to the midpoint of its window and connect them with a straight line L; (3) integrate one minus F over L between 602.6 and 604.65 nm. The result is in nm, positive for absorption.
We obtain -0.36 nm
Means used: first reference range 10.5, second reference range 12.3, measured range 13.4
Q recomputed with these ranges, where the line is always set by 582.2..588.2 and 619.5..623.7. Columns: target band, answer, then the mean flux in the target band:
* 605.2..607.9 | -0.367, 13.3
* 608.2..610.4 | -0.259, 13.1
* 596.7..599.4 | -0.146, 12.4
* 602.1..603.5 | -0.183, 13.3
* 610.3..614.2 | -0.464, 13.1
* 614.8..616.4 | -0.102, 12.4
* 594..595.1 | -0.112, 13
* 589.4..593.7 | 0.321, 10.9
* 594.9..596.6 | -0.072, 12.3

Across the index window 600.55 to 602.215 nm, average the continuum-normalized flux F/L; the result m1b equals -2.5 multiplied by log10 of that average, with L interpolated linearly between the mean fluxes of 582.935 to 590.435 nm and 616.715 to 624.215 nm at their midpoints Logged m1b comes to -0.17 mag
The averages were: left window 10.5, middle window 12.8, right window 11.6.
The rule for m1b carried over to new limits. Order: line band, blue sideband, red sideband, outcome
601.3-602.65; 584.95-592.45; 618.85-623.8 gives -0.21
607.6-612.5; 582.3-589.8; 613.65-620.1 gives -0.10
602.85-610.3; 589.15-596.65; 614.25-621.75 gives -0.14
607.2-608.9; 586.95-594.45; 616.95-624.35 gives -0.18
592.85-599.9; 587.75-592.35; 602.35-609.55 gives -0.12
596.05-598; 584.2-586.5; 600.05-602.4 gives 0.01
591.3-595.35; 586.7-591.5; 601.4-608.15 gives -0.17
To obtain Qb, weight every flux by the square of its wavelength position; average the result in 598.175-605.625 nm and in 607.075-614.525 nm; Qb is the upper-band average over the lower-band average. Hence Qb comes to 1.0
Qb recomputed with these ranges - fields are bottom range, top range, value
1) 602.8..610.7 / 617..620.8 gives 0.93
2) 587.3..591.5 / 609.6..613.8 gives 1.49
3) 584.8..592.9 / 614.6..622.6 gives 1.26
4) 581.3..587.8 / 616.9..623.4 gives 1.11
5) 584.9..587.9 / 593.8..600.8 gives 1.16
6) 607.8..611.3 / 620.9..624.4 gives 0.90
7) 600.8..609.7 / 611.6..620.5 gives 0.96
